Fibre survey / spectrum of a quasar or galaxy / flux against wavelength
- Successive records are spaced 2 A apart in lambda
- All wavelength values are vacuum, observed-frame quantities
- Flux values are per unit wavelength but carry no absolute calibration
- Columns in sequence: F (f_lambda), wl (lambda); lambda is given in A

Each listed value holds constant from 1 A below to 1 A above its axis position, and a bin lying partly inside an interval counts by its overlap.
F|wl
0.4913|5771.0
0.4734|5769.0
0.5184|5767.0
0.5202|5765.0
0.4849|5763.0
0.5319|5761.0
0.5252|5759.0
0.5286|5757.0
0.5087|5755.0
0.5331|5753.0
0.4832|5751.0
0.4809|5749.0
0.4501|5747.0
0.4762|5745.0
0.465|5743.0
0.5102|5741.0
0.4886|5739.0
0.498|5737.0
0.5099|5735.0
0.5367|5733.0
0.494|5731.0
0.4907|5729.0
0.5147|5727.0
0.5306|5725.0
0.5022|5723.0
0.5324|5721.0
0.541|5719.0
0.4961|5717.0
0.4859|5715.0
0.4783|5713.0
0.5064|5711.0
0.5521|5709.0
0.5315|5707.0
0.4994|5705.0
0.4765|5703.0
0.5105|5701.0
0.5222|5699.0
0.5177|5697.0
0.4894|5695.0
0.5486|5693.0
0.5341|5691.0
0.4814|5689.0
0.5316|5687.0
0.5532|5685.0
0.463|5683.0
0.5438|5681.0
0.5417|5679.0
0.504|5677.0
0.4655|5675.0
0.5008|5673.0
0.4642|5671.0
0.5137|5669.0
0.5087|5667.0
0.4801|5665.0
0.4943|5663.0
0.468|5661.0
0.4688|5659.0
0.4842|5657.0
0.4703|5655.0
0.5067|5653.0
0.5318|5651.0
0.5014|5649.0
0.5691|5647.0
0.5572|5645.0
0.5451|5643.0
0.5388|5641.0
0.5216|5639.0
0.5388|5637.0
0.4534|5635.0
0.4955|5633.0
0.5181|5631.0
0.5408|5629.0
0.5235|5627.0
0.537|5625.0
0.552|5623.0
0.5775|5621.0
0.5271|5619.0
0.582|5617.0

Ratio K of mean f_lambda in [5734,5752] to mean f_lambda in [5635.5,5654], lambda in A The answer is 0.9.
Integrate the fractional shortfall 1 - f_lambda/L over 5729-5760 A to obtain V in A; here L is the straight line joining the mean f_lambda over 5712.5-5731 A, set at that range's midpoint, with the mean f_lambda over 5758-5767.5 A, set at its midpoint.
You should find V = 0.8 A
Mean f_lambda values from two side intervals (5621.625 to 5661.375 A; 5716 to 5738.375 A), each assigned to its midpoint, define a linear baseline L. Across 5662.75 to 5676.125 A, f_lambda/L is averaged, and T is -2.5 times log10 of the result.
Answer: 0.06 mag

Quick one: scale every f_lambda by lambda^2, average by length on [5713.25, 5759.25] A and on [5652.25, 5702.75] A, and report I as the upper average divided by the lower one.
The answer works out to 1.02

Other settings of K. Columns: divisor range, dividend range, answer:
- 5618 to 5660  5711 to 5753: 0.96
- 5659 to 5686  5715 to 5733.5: 1.03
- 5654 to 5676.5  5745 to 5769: 1.04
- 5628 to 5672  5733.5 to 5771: 0.98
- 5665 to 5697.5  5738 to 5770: 0.98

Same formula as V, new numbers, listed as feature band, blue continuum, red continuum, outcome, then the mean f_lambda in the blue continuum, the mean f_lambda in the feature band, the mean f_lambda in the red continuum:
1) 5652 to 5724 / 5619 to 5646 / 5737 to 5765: 1.5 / 0.531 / 0.505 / 0.498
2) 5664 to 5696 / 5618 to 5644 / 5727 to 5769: 0.6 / 0.528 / 0.508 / 0.501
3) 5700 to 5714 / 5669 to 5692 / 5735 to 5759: -0.1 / 0.508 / 0.508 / 0.495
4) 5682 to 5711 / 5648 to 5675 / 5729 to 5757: -1.3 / 0.491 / 0.515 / 0.496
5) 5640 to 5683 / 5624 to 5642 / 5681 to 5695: 1.0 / 0.519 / 0.506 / 0.518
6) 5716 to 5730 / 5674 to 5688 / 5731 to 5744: -0.3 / 0.515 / 0.515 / 0.501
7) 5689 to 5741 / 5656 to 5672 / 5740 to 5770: -1.9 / 0.485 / 0.511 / 0.499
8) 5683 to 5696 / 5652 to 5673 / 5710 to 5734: -0.6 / 0.487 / 0.518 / 0.509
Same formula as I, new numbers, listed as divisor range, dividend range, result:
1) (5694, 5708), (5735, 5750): 0.97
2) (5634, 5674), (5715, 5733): 1.04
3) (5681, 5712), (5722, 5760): 0.99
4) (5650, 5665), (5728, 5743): 1.05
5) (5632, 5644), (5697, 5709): 1.02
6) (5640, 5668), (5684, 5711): 1.03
